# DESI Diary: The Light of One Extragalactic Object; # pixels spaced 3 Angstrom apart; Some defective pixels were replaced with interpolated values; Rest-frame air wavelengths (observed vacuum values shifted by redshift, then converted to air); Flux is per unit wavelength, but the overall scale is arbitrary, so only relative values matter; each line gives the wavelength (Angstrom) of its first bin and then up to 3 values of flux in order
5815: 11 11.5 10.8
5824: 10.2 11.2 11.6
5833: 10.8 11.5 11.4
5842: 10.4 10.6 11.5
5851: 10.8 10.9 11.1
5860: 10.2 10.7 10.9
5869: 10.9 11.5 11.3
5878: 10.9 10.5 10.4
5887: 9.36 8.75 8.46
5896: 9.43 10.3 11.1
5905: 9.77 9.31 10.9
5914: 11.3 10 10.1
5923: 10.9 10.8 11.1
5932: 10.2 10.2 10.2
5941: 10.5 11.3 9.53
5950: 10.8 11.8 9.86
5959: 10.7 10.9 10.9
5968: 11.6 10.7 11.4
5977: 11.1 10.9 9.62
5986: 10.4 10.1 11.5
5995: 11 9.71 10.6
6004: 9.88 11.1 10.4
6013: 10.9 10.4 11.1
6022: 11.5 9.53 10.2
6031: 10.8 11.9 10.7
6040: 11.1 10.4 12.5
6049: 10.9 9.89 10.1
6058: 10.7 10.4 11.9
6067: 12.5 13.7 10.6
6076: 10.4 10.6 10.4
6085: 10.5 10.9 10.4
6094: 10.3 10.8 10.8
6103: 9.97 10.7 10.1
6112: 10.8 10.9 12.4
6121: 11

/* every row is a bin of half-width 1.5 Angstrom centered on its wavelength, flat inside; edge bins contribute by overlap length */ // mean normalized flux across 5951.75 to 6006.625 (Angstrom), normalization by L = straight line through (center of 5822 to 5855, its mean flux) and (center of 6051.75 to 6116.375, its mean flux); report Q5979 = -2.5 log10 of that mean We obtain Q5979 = 0.018 mag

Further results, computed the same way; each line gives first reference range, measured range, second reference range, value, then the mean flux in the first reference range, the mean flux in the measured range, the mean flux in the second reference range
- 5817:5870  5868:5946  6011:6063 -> 0.05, 10.9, 10.4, 10.8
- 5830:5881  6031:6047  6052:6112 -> -0.04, 11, 11.2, 10.8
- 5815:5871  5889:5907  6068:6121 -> 0.14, 11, 9.65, 10.9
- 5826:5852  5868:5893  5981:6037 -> 0.07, 11.1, 10.3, 10.6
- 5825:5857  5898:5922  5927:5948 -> 0.03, 11.1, 10.4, 10.5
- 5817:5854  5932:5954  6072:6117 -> 0.03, 11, 10.6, 10.6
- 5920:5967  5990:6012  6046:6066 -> 0.01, 10.6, 10.6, 10.8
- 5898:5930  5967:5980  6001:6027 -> -0.06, 10.5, 11.1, 10.6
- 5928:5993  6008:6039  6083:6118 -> -0.01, 10.7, 10.8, 10.6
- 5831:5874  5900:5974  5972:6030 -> 0.01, 11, 10.6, 10.6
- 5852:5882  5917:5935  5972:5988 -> 0.02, 10.9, 10.5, 10.7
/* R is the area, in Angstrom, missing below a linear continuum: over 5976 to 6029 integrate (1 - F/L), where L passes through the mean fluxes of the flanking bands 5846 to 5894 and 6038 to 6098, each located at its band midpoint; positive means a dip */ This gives 1.3 Angstrom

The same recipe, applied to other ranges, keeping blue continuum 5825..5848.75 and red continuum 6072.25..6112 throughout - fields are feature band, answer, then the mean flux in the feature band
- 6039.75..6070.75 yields -1.87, 11.2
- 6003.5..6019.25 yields 0.08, 10.6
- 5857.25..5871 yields 0.36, 10.7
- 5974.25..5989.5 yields 0.33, 10.5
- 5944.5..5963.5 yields 0.33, 10.6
